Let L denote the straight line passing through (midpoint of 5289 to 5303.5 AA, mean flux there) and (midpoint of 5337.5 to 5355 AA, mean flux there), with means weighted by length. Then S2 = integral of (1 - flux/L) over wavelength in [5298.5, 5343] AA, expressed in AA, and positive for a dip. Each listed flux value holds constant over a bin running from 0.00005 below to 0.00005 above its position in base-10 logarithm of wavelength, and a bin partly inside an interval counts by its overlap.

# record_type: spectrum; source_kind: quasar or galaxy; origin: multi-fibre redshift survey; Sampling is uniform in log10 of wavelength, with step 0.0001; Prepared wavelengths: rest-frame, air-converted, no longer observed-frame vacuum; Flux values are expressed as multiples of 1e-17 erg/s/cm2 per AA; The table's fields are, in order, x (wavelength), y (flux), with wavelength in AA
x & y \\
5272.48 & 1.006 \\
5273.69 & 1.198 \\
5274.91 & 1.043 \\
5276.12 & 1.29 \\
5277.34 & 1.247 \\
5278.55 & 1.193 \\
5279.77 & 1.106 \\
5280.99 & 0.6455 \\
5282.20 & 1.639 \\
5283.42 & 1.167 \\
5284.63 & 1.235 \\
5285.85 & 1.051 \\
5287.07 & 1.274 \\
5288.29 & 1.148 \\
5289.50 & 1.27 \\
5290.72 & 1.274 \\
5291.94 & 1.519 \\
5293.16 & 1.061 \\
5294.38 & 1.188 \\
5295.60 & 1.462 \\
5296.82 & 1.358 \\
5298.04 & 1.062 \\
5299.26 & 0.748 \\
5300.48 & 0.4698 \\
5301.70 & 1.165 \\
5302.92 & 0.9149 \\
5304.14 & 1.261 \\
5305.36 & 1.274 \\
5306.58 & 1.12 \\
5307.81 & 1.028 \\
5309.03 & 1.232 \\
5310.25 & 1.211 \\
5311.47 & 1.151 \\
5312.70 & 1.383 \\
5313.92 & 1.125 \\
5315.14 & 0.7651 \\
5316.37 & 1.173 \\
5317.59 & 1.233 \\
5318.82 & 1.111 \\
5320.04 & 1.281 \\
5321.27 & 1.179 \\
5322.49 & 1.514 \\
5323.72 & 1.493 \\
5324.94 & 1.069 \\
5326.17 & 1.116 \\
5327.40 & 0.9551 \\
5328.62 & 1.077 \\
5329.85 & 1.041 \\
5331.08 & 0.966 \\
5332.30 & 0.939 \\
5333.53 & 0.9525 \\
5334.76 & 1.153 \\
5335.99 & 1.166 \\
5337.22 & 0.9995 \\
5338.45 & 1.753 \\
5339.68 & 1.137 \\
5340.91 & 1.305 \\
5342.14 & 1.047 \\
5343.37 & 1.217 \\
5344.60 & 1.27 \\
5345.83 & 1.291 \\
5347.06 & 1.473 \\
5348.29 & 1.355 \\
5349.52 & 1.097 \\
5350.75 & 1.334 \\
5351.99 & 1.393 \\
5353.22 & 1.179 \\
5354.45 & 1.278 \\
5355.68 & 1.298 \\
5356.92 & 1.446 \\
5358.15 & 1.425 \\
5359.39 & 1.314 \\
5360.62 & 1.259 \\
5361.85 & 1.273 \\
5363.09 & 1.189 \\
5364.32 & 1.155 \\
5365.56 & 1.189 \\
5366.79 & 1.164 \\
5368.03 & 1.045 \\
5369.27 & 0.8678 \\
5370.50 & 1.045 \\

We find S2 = 2.9 AA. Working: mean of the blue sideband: 1.12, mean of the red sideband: 1.29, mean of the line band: 1.13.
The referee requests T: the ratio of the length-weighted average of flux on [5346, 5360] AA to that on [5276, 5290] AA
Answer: 1.1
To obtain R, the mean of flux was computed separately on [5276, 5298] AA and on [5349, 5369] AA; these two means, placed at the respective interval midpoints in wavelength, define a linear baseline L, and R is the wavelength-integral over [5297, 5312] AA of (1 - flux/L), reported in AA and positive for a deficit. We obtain 2.0 AA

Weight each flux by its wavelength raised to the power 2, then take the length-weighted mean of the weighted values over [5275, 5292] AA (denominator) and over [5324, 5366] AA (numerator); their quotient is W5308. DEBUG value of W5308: 1.03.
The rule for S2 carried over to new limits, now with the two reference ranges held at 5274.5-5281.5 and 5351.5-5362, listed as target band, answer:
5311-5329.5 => 0.6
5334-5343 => 0.4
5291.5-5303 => 0.5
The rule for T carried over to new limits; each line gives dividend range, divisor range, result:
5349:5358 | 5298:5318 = 1.21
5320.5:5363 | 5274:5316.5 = 1.07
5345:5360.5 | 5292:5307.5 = 1.20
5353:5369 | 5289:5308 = 1.09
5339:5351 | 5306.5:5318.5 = 1.10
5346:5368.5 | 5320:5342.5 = 1.09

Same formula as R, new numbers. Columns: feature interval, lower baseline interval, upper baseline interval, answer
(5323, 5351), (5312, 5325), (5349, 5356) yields 1.4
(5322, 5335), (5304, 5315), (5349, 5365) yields 1.1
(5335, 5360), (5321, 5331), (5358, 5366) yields -1.4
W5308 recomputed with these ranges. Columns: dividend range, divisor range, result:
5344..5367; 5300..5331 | 1.15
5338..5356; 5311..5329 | 1.11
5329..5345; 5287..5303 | 1.02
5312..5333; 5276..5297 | 0.94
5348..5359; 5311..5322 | 1.15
